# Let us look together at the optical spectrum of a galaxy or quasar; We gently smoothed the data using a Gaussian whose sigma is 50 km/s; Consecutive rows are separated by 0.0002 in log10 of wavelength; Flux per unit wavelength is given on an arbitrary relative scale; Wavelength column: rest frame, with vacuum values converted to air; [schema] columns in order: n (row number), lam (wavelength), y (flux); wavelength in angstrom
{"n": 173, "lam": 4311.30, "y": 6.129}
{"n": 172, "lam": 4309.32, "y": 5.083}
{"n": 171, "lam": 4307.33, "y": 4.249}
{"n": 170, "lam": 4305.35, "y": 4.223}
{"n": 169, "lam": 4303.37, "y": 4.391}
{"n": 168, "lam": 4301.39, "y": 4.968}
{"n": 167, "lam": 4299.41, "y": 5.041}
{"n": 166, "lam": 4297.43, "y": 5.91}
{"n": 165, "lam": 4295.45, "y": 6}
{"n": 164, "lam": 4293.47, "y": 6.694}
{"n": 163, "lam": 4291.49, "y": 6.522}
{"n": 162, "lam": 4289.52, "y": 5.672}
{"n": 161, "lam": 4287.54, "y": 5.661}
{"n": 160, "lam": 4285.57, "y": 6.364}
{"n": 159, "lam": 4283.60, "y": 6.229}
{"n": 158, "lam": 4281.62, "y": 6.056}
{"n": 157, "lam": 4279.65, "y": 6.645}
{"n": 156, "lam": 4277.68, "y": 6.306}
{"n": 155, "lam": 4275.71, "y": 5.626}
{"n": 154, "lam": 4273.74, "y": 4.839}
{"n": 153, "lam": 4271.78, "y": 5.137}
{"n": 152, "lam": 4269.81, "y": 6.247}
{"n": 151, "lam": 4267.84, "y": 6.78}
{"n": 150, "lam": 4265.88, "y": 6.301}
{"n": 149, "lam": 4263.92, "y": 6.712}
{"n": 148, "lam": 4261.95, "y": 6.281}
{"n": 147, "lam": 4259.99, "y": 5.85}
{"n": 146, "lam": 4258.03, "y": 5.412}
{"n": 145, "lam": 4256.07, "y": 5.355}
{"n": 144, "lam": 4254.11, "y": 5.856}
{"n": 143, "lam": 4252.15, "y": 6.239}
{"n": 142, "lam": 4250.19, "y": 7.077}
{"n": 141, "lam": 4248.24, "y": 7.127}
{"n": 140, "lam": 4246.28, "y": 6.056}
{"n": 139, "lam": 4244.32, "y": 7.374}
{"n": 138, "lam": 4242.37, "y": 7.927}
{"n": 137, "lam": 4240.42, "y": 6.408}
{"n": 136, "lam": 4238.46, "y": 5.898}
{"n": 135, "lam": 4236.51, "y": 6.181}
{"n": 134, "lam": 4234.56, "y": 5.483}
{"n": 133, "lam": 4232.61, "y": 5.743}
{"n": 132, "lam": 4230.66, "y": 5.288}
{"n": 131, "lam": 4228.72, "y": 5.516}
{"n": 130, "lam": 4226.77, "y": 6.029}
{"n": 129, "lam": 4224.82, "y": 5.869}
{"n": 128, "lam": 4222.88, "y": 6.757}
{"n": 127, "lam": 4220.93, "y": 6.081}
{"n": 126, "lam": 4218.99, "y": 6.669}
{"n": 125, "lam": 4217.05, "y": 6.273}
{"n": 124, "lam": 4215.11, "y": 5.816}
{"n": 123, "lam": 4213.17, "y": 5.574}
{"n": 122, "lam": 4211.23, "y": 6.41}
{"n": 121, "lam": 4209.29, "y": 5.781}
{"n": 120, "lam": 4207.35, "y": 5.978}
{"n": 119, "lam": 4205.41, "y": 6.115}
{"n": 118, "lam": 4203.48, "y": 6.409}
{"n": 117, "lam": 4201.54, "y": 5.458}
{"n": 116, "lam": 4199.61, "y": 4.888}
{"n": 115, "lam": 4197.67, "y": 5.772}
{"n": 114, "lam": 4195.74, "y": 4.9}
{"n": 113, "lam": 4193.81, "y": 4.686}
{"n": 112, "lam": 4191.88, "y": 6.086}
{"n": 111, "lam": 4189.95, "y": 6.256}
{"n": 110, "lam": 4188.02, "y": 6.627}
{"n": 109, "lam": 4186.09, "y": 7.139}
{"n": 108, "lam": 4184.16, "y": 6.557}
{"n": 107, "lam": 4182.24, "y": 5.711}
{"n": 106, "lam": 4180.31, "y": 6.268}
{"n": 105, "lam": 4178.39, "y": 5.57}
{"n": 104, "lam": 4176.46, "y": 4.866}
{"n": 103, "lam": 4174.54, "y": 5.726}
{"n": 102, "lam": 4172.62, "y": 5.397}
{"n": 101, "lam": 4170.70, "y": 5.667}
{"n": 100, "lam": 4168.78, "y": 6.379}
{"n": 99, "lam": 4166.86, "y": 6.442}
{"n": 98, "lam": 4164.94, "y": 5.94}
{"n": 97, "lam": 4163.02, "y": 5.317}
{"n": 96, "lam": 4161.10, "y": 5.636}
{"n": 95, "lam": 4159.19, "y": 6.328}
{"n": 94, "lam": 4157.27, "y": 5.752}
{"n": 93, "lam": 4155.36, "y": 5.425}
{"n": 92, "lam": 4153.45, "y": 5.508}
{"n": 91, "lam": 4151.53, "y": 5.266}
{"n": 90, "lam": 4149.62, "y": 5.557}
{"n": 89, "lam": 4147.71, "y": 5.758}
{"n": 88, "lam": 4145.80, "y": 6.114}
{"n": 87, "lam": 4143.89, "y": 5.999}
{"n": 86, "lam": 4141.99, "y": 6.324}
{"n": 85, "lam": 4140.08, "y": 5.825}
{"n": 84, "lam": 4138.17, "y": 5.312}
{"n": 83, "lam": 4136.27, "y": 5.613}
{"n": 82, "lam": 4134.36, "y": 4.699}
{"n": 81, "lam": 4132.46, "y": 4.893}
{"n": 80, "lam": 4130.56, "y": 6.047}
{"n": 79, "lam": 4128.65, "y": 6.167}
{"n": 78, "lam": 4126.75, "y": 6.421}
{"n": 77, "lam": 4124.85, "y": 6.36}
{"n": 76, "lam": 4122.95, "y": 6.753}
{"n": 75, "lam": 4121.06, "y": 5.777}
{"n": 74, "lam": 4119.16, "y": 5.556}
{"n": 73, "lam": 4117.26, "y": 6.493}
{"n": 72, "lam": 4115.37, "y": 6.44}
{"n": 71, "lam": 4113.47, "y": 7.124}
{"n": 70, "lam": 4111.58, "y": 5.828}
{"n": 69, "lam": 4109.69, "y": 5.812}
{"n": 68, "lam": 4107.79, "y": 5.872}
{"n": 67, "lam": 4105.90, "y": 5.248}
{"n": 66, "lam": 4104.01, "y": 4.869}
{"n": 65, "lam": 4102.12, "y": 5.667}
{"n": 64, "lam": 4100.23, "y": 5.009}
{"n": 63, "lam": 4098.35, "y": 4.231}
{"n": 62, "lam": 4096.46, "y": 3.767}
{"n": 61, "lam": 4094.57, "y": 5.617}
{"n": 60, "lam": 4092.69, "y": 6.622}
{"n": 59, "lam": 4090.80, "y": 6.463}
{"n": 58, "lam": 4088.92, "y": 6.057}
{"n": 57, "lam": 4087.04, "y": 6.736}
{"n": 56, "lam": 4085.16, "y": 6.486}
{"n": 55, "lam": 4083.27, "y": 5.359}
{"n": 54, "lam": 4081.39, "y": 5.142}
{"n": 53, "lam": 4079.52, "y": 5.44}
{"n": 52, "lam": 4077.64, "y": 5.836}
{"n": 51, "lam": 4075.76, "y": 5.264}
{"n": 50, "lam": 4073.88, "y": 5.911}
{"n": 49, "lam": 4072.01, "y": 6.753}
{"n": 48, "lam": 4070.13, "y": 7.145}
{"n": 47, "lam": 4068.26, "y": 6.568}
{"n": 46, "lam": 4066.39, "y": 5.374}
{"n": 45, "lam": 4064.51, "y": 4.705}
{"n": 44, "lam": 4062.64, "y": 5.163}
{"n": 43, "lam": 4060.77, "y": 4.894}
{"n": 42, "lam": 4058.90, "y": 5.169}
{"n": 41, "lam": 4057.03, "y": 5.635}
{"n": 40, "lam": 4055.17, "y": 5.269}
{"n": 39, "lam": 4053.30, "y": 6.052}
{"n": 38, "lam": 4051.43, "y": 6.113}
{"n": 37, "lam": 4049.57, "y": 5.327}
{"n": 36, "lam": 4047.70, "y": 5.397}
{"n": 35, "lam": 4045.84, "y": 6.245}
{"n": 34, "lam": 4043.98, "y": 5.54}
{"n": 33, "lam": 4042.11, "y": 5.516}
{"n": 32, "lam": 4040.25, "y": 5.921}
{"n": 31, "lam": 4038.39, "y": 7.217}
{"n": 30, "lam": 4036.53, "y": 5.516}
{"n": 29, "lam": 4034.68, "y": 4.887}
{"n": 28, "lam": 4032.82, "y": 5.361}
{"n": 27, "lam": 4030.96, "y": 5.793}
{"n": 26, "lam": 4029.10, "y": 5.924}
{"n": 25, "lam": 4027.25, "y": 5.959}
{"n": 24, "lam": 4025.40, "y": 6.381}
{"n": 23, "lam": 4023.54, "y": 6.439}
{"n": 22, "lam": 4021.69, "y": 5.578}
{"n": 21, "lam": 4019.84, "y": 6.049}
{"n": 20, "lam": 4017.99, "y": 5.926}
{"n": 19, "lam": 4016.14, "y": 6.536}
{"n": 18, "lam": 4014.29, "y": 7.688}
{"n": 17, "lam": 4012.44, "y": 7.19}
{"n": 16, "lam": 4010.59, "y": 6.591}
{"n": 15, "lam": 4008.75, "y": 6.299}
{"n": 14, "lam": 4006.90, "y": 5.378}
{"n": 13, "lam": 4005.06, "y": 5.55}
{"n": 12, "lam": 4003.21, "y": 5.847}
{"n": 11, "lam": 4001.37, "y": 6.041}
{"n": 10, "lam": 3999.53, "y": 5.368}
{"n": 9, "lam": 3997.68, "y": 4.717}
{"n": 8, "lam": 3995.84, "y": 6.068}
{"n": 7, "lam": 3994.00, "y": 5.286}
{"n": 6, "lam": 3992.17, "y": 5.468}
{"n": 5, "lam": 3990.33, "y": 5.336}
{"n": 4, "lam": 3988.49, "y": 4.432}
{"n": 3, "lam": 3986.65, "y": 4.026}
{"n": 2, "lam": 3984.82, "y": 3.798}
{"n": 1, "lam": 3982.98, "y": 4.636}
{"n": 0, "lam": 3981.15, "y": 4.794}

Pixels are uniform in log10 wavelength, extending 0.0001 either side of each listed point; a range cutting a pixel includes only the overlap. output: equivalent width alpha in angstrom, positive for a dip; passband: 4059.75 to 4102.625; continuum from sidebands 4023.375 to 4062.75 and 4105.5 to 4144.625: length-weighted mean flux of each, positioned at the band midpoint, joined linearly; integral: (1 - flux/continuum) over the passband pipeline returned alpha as 1.16 angstrom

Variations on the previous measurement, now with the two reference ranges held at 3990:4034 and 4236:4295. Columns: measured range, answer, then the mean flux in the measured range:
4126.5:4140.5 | 1.17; 5.57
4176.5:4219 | 1.66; 5.91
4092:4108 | 2.35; 5.16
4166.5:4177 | 0.66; 5.74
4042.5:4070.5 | 1.83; 5.61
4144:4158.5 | 1.05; 5.66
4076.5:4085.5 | 0.65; 5.59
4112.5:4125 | -0.60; 6.36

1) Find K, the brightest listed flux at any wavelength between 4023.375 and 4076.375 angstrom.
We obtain 7.217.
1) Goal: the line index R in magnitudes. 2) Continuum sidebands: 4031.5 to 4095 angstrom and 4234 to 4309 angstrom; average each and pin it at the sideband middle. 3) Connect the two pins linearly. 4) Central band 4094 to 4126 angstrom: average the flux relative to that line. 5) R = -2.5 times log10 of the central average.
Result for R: 0.03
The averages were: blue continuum 5.79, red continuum 5.97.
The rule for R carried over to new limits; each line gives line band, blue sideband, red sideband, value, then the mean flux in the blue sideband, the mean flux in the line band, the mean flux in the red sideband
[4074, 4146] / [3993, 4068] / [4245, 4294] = 0.03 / 5.8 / 5.77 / 6.12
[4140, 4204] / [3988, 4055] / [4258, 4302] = 0.02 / 5.86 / 5.81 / 5.99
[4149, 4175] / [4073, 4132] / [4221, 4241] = 0.02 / 5.81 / 5.74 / 5.91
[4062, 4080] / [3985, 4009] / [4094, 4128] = -0.05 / 5.3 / 5.83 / 5.72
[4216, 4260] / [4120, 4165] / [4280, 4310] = -0.10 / 5.78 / 6.2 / 5.56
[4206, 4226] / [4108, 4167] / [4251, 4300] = -0.03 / 5.88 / 6.12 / 6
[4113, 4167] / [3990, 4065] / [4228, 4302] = 0.01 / 5.8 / 5.87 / 6.08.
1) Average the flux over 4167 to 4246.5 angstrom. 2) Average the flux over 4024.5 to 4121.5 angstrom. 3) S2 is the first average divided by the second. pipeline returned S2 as 1.0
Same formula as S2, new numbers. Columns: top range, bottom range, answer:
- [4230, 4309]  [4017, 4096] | 1.02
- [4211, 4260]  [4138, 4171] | 1.06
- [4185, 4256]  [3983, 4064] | 1.07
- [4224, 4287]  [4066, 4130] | 1.04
